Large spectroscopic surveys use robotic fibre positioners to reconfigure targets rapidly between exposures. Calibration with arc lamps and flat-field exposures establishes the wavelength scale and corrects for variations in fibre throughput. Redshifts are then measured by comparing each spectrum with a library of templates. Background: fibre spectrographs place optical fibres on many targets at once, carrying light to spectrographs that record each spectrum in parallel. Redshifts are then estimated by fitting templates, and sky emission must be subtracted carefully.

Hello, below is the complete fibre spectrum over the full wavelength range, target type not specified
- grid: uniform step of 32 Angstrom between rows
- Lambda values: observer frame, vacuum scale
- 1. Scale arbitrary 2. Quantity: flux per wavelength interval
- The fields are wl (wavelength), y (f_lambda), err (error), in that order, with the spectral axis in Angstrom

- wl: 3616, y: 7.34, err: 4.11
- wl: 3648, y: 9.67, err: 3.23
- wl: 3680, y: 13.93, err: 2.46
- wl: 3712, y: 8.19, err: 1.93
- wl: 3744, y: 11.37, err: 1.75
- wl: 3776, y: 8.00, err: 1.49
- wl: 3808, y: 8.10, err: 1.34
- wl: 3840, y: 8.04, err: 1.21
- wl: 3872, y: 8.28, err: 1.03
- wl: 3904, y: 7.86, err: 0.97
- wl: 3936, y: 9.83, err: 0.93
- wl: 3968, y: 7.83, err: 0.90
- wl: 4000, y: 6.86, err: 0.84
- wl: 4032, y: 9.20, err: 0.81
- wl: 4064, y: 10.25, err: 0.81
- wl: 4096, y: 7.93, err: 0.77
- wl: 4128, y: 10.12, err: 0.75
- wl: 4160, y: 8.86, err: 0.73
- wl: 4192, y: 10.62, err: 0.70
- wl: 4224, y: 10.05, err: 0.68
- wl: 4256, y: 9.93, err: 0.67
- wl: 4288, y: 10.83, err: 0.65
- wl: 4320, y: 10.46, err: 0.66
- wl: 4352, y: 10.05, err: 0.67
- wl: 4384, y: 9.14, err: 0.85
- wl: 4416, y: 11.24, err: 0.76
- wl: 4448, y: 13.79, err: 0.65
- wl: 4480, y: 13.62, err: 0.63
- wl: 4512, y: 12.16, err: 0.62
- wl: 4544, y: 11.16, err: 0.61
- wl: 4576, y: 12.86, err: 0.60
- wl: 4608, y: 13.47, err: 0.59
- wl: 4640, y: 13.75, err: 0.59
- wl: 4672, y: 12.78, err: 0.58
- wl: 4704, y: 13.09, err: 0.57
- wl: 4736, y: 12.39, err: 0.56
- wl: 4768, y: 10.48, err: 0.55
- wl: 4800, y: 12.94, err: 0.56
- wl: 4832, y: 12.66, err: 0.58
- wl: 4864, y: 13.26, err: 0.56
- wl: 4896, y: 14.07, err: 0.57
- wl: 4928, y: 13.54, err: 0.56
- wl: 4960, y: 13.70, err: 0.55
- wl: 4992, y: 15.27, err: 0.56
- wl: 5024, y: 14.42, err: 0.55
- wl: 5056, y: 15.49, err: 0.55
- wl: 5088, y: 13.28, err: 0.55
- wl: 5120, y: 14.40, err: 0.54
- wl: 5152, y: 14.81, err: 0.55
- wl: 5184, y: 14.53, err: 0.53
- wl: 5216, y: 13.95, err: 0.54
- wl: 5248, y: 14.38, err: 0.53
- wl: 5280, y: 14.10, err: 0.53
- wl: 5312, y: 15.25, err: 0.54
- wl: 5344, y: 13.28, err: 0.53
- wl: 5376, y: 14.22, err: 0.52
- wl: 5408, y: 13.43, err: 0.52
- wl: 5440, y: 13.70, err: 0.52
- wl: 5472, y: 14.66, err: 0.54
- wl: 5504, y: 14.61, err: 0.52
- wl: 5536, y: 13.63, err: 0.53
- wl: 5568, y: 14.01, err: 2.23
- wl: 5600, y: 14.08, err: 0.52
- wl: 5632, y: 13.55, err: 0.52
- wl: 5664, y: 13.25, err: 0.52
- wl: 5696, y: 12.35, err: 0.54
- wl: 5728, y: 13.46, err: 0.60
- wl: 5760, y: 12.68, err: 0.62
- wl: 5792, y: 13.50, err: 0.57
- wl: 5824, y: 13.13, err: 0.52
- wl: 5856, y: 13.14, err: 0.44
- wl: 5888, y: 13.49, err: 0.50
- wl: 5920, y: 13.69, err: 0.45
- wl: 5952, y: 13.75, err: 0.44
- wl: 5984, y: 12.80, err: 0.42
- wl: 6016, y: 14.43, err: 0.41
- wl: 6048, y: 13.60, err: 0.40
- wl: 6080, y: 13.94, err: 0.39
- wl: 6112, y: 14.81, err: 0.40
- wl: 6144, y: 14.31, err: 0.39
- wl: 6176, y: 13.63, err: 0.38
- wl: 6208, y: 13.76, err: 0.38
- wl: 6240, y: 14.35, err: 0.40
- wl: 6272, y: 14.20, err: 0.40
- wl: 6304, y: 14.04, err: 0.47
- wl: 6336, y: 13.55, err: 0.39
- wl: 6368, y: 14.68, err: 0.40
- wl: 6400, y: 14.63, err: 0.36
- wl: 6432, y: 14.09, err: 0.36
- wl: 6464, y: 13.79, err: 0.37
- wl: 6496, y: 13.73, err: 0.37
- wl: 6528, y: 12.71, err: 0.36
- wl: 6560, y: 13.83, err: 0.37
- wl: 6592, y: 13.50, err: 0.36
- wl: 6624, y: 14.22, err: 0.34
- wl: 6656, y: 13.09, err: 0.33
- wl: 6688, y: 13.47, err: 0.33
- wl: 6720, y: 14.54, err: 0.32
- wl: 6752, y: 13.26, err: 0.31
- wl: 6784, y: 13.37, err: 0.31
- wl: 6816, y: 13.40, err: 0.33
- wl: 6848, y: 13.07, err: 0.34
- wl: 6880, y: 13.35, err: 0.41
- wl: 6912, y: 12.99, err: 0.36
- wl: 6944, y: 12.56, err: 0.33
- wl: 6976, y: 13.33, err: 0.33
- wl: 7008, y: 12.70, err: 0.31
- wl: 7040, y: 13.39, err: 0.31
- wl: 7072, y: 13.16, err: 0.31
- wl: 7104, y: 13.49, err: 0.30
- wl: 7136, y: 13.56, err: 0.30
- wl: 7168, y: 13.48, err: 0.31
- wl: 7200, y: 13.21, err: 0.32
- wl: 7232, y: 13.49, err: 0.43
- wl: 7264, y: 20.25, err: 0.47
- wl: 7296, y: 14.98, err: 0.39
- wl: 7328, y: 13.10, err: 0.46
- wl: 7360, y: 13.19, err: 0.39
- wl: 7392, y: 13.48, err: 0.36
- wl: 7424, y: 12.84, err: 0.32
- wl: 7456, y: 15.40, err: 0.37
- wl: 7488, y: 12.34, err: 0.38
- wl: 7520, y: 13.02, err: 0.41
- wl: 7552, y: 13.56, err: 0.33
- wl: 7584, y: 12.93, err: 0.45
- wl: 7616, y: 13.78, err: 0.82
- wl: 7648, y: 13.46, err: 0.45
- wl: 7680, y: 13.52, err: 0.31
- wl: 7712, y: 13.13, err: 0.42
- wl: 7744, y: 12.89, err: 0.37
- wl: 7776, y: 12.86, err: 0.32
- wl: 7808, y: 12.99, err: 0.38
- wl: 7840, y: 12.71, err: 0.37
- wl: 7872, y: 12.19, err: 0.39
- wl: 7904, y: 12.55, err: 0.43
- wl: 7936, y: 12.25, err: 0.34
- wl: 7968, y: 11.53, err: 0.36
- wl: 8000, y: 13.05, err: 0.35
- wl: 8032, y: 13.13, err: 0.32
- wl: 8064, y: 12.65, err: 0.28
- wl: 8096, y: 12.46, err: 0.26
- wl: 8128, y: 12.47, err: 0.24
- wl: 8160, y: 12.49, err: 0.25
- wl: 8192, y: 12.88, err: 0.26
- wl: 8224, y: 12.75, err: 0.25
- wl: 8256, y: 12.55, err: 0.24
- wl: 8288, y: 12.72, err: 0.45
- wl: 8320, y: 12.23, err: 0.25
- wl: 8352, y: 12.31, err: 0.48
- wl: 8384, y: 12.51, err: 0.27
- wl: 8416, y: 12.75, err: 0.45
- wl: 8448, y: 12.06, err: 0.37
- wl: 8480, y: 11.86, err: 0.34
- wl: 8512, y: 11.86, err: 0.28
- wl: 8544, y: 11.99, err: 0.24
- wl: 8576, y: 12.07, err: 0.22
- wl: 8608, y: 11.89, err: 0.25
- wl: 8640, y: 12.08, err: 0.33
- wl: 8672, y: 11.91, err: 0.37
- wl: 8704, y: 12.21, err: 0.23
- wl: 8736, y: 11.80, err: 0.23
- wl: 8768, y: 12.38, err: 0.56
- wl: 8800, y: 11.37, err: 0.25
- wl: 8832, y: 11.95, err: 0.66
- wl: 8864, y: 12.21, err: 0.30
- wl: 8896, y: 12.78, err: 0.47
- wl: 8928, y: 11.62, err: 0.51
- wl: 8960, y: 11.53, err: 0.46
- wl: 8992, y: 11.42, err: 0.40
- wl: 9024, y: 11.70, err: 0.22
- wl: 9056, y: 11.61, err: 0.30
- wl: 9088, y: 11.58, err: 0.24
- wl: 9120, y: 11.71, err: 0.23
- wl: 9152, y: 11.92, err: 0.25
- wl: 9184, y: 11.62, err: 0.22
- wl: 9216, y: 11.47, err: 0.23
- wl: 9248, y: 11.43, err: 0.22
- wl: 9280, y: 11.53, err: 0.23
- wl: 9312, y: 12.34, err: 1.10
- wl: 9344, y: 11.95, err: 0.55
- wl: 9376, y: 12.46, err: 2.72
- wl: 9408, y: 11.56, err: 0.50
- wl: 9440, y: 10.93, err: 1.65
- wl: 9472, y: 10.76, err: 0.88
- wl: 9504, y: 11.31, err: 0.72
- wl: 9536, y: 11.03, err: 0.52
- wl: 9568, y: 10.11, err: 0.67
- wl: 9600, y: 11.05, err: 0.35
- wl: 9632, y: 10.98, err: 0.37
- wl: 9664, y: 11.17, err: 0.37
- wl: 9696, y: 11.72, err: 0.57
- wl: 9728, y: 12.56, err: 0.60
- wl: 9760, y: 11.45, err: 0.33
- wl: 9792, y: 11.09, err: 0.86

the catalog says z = 0.11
